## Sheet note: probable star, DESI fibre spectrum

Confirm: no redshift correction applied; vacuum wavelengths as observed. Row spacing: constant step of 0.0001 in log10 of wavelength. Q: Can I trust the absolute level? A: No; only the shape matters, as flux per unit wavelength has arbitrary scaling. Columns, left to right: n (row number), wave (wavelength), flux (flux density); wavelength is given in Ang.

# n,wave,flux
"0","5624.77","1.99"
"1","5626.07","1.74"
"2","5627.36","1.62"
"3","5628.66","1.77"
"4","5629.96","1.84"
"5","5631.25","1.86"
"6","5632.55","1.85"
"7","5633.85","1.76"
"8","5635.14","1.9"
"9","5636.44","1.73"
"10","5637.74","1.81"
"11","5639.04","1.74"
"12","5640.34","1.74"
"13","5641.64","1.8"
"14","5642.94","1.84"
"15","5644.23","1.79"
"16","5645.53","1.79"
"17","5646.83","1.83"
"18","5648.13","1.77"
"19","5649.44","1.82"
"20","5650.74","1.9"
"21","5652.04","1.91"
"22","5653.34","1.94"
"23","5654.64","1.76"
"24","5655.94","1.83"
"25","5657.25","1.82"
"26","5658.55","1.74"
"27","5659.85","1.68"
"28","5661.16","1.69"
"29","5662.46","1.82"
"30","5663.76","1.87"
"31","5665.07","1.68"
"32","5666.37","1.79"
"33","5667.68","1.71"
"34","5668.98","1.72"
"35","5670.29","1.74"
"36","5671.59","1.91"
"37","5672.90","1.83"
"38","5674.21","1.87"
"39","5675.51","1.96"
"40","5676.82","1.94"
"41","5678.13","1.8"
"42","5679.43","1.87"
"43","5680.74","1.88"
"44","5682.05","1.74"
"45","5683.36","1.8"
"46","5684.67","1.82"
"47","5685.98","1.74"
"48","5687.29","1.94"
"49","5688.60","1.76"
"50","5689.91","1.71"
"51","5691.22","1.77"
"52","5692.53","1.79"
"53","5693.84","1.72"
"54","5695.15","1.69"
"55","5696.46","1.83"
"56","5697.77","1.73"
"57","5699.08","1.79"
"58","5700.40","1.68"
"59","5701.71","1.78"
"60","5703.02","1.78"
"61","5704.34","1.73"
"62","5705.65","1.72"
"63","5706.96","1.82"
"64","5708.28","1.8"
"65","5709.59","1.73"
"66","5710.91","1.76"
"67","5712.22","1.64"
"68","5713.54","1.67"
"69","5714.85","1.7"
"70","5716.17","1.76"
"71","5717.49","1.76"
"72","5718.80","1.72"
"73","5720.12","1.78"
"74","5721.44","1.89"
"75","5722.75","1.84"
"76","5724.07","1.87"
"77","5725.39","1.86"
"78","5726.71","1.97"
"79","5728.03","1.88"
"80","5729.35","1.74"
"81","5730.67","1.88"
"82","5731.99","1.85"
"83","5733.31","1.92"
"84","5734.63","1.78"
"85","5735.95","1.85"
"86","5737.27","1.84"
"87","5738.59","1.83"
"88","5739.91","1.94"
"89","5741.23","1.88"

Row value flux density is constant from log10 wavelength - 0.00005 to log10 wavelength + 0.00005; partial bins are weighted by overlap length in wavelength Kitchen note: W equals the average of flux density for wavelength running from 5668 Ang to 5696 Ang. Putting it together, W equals 1.81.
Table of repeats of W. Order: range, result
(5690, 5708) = 1.76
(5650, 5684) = 1.82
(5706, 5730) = 1.79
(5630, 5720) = 1.79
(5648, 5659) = 1.84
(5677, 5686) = 1.82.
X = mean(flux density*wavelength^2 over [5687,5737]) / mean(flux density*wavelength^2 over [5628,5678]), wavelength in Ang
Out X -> 1.0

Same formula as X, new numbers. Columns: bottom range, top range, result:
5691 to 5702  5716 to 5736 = 1.06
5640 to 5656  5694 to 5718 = 0.97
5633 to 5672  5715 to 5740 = 1.05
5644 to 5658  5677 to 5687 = 1.00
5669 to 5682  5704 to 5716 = 0.95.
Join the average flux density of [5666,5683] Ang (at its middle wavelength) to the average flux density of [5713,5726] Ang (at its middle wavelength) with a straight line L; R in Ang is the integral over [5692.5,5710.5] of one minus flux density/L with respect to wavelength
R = 0.5 Ang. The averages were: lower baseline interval 1.83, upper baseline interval 1.79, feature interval 1.76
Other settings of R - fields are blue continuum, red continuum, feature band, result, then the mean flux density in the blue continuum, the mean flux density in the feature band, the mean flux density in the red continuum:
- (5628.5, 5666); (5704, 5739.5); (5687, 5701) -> 0.33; 1.8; 1.76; 1.8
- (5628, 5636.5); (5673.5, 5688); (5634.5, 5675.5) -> 0.74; 1.82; 1.8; 1.85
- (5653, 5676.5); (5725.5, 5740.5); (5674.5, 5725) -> 1.31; 1.8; 1.78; 1.86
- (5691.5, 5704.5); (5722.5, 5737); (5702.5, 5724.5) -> 0.52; 1.75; 1.76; 1.86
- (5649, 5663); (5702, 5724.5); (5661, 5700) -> -0.17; 1.81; 1.8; 1.76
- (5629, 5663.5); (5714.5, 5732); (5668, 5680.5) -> -0.24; 1.81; 1.85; 1.82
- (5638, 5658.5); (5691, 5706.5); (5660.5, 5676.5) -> -0.11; 1.82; 1.8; 1.75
